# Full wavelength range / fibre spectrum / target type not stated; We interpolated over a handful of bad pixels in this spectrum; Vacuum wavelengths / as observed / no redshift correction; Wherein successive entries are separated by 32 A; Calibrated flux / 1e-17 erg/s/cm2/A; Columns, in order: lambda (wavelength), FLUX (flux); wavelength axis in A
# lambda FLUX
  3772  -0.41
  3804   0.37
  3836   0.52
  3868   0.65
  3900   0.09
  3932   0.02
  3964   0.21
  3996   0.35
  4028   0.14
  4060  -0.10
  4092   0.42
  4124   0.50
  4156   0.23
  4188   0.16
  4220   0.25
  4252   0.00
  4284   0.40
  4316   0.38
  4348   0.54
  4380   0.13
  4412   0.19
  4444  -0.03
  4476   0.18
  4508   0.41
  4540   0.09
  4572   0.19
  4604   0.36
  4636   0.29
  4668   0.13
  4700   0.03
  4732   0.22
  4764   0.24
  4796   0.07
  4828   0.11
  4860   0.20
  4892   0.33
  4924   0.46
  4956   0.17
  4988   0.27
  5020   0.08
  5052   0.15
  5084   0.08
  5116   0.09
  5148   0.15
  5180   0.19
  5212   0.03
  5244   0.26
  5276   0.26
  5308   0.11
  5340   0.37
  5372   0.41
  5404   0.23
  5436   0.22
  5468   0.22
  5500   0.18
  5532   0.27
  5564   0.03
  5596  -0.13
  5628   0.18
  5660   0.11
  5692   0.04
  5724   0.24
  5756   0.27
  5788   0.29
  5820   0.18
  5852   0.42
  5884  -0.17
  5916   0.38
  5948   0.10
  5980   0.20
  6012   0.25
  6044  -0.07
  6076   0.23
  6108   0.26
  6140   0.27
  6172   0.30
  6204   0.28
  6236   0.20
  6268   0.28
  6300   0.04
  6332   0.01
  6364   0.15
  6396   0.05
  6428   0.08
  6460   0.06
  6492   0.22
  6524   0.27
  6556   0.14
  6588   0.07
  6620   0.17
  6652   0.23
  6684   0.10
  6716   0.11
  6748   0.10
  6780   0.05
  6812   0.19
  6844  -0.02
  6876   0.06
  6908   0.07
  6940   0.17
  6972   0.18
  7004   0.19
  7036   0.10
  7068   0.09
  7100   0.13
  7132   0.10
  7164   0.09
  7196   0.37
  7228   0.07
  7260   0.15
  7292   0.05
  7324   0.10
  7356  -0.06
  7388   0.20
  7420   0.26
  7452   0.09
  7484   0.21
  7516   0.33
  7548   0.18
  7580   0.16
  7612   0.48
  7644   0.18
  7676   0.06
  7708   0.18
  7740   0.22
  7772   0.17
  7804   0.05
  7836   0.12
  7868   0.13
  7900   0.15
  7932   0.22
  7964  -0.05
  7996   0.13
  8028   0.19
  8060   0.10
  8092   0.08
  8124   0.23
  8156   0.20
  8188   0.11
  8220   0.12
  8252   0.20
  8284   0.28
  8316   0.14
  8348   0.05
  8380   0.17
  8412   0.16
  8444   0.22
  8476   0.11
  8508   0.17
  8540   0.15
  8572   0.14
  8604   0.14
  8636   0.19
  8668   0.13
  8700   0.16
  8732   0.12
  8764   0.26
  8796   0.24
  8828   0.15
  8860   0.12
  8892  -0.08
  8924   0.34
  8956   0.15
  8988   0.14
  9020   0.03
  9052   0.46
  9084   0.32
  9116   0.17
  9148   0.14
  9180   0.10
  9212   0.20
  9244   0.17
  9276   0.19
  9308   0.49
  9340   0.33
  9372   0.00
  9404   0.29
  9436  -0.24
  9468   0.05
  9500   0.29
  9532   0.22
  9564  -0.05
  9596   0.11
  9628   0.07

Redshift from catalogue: 1.43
